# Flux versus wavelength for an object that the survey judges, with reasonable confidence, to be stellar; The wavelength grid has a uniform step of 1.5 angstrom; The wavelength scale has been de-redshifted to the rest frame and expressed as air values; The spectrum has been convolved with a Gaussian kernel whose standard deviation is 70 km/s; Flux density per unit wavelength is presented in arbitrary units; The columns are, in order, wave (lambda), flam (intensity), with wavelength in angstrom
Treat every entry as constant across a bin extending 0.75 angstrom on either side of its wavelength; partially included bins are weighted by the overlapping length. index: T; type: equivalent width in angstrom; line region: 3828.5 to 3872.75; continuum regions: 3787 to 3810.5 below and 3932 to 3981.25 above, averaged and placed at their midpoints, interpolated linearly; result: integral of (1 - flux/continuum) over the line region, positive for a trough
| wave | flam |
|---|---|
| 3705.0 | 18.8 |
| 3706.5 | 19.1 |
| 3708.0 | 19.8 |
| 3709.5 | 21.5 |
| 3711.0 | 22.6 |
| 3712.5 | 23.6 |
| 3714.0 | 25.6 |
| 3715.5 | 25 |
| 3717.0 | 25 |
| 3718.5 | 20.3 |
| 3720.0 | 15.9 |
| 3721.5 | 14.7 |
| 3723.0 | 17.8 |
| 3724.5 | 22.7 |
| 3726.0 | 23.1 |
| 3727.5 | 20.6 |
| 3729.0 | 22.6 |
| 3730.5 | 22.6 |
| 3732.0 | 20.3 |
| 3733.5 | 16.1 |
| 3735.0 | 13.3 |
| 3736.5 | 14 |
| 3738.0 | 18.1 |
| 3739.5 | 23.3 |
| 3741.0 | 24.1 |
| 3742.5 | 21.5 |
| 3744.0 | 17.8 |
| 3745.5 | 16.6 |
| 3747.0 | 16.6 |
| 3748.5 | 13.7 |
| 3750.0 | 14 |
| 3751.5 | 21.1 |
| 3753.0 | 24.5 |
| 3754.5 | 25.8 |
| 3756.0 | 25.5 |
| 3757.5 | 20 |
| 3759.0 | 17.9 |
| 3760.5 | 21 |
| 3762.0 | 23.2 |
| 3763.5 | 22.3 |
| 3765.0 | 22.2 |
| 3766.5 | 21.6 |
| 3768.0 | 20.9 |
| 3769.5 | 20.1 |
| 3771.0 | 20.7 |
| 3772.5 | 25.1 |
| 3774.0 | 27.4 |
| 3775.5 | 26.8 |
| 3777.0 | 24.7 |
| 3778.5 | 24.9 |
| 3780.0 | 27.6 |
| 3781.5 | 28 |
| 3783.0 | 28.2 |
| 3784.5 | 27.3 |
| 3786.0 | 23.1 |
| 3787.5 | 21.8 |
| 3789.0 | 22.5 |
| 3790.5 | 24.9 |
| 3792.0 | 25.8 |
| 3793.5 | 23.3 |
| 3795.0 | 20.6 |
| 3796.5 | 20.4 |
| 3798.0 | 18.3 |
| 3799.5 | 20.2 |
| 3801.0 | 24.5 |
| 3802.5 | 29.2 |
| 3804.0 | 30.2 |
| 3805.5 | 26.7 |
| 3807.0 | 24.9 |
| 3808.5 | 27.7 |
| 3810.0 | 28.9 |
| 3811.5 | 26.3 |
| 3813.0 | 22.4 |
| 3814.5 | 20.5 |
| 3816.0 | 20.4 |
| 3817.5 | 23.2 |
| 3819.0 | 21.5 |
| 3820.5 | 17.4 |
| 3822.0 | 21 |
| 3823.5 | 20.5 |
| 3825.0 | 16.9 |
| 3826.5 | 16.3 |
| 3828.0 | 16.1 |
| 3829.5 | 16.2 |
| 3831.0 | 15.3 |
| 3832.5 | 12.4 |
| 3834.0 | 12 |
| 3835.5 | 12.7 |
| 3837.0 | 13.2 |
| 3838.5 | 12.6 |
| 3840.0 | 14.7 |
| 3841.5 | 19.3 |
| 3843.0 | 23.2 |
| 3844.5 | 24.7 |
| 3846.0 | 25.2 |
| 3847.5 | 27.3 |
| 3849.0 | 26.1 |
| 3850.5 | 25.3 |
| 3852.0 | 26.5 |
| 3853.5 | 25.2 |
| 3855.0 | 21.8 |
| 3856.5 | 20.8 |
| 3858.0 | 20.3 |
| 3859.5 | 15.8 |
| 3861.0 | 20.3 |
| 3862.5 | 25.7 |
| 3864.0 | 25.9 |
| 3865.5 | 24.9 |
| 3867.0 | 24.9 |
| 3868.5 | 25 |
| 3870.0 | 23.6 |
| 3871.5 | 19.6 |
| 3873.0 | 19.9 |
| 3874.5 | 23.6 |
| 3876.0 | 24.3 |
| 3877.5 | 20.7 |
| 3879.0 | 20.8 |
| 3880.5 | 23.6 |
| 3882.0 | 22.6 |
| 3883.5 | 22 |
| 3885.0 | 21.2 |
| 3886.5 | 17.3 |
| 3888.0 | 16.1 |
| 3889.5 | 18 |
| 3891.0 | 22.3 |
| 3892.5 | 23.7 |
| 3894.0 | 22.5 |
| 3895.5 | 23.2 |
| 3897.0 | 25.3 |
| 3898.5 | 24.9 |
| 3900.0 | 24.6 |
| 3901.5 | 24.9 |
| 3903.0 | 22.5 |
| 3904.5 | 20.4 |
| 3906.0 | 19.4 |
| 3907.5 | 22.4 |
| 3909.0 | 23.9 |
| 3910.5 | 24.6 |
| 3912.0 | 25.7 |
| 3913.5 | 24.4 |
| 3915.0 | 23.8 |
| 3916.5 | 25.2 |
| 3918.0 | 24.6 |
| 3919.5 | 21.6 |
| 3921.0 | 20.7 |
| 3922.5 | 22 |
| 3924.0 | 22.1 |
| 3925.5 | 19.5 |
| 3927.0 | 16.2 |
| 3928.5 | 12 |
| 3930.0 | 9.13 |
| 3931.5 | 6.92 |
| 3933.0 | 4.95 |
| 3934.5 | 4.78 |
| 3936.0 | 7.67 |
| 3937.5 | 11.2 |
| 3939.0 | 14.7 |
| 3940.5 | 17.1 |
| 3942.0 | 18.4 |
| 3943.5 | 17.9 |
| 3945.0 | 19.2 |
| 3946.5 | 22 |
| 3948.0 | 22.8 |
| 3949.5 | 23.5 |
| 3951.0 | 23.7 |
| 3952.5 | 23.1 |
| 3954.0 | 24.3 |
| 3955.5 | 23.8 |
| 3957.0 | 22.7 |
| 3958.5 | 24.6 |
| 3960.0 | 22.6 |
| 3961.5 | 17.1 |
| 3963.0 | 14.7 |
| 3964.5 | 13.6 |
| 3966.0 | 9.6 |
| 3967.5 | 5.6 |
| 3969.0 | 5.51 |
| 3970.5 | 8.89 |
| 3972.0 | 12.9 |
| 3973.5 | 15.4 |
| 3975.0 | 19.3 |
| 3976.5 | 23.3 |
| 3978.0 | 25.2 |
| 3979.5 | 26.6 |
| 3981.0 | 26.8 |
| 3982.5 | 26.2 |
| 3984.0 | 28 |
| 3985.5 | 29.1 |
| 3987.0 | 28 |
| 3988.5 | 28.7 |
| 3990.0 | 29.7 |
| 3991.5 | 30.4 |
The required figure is 2.50 angstrom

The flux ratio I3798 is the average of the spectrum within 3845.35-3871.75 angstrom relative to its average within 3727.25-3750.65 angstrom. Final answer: 1.28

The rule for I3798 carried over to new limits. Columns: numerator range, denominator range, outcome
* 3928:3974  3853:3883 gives 0.69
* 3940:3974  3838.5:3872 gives 0.78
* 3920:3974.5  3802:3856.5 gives 0.76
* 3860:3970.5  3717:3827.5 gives 0.91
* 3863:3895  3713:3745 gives 1.09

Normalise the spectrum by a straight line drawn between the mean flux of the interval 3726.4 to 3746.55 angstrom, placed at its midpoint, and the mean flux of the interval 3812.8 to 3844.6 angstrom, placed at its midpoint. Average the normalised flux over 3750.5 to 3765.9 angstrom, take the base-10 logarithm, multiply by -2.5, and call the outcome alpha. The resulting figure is -0.17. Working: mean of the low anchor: 19.3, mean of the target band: 22.2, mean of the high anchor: 17.6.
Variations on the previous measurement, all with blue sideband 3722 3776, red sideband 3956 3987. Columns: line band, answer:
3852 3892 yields -0.108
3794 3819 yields -0.182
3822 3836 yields 0.267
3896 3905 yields -0.212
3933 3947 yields 0.342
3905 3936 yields 0.061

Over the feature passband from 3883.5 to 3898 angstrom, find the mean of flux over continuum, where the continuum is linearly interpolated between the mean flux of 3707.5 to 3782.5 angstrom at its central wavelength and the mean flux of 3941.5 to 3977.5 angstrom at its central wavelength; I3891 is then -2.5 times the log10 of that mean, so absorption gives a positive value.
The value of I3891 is -0.11 mag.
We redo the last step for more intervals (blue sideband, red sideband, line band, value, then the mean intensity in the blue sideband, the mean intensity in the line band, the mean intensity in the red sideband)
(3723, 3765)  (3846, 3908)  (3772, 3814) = -0.19 mag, 20.1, 25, 22.6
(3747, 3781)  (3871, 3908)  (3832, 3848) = 0.22 mag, 22.2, 17.9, 21.8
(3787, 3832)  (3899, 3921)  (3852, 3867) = 0.00 mag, 22.1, 22.6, 23.4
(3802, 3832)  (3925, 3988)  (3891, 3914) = -0.20 mag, 21.9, 23.4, 17.9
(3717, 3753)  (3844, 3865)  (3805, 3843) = 0.17 mag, 19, 19.2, 23.6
